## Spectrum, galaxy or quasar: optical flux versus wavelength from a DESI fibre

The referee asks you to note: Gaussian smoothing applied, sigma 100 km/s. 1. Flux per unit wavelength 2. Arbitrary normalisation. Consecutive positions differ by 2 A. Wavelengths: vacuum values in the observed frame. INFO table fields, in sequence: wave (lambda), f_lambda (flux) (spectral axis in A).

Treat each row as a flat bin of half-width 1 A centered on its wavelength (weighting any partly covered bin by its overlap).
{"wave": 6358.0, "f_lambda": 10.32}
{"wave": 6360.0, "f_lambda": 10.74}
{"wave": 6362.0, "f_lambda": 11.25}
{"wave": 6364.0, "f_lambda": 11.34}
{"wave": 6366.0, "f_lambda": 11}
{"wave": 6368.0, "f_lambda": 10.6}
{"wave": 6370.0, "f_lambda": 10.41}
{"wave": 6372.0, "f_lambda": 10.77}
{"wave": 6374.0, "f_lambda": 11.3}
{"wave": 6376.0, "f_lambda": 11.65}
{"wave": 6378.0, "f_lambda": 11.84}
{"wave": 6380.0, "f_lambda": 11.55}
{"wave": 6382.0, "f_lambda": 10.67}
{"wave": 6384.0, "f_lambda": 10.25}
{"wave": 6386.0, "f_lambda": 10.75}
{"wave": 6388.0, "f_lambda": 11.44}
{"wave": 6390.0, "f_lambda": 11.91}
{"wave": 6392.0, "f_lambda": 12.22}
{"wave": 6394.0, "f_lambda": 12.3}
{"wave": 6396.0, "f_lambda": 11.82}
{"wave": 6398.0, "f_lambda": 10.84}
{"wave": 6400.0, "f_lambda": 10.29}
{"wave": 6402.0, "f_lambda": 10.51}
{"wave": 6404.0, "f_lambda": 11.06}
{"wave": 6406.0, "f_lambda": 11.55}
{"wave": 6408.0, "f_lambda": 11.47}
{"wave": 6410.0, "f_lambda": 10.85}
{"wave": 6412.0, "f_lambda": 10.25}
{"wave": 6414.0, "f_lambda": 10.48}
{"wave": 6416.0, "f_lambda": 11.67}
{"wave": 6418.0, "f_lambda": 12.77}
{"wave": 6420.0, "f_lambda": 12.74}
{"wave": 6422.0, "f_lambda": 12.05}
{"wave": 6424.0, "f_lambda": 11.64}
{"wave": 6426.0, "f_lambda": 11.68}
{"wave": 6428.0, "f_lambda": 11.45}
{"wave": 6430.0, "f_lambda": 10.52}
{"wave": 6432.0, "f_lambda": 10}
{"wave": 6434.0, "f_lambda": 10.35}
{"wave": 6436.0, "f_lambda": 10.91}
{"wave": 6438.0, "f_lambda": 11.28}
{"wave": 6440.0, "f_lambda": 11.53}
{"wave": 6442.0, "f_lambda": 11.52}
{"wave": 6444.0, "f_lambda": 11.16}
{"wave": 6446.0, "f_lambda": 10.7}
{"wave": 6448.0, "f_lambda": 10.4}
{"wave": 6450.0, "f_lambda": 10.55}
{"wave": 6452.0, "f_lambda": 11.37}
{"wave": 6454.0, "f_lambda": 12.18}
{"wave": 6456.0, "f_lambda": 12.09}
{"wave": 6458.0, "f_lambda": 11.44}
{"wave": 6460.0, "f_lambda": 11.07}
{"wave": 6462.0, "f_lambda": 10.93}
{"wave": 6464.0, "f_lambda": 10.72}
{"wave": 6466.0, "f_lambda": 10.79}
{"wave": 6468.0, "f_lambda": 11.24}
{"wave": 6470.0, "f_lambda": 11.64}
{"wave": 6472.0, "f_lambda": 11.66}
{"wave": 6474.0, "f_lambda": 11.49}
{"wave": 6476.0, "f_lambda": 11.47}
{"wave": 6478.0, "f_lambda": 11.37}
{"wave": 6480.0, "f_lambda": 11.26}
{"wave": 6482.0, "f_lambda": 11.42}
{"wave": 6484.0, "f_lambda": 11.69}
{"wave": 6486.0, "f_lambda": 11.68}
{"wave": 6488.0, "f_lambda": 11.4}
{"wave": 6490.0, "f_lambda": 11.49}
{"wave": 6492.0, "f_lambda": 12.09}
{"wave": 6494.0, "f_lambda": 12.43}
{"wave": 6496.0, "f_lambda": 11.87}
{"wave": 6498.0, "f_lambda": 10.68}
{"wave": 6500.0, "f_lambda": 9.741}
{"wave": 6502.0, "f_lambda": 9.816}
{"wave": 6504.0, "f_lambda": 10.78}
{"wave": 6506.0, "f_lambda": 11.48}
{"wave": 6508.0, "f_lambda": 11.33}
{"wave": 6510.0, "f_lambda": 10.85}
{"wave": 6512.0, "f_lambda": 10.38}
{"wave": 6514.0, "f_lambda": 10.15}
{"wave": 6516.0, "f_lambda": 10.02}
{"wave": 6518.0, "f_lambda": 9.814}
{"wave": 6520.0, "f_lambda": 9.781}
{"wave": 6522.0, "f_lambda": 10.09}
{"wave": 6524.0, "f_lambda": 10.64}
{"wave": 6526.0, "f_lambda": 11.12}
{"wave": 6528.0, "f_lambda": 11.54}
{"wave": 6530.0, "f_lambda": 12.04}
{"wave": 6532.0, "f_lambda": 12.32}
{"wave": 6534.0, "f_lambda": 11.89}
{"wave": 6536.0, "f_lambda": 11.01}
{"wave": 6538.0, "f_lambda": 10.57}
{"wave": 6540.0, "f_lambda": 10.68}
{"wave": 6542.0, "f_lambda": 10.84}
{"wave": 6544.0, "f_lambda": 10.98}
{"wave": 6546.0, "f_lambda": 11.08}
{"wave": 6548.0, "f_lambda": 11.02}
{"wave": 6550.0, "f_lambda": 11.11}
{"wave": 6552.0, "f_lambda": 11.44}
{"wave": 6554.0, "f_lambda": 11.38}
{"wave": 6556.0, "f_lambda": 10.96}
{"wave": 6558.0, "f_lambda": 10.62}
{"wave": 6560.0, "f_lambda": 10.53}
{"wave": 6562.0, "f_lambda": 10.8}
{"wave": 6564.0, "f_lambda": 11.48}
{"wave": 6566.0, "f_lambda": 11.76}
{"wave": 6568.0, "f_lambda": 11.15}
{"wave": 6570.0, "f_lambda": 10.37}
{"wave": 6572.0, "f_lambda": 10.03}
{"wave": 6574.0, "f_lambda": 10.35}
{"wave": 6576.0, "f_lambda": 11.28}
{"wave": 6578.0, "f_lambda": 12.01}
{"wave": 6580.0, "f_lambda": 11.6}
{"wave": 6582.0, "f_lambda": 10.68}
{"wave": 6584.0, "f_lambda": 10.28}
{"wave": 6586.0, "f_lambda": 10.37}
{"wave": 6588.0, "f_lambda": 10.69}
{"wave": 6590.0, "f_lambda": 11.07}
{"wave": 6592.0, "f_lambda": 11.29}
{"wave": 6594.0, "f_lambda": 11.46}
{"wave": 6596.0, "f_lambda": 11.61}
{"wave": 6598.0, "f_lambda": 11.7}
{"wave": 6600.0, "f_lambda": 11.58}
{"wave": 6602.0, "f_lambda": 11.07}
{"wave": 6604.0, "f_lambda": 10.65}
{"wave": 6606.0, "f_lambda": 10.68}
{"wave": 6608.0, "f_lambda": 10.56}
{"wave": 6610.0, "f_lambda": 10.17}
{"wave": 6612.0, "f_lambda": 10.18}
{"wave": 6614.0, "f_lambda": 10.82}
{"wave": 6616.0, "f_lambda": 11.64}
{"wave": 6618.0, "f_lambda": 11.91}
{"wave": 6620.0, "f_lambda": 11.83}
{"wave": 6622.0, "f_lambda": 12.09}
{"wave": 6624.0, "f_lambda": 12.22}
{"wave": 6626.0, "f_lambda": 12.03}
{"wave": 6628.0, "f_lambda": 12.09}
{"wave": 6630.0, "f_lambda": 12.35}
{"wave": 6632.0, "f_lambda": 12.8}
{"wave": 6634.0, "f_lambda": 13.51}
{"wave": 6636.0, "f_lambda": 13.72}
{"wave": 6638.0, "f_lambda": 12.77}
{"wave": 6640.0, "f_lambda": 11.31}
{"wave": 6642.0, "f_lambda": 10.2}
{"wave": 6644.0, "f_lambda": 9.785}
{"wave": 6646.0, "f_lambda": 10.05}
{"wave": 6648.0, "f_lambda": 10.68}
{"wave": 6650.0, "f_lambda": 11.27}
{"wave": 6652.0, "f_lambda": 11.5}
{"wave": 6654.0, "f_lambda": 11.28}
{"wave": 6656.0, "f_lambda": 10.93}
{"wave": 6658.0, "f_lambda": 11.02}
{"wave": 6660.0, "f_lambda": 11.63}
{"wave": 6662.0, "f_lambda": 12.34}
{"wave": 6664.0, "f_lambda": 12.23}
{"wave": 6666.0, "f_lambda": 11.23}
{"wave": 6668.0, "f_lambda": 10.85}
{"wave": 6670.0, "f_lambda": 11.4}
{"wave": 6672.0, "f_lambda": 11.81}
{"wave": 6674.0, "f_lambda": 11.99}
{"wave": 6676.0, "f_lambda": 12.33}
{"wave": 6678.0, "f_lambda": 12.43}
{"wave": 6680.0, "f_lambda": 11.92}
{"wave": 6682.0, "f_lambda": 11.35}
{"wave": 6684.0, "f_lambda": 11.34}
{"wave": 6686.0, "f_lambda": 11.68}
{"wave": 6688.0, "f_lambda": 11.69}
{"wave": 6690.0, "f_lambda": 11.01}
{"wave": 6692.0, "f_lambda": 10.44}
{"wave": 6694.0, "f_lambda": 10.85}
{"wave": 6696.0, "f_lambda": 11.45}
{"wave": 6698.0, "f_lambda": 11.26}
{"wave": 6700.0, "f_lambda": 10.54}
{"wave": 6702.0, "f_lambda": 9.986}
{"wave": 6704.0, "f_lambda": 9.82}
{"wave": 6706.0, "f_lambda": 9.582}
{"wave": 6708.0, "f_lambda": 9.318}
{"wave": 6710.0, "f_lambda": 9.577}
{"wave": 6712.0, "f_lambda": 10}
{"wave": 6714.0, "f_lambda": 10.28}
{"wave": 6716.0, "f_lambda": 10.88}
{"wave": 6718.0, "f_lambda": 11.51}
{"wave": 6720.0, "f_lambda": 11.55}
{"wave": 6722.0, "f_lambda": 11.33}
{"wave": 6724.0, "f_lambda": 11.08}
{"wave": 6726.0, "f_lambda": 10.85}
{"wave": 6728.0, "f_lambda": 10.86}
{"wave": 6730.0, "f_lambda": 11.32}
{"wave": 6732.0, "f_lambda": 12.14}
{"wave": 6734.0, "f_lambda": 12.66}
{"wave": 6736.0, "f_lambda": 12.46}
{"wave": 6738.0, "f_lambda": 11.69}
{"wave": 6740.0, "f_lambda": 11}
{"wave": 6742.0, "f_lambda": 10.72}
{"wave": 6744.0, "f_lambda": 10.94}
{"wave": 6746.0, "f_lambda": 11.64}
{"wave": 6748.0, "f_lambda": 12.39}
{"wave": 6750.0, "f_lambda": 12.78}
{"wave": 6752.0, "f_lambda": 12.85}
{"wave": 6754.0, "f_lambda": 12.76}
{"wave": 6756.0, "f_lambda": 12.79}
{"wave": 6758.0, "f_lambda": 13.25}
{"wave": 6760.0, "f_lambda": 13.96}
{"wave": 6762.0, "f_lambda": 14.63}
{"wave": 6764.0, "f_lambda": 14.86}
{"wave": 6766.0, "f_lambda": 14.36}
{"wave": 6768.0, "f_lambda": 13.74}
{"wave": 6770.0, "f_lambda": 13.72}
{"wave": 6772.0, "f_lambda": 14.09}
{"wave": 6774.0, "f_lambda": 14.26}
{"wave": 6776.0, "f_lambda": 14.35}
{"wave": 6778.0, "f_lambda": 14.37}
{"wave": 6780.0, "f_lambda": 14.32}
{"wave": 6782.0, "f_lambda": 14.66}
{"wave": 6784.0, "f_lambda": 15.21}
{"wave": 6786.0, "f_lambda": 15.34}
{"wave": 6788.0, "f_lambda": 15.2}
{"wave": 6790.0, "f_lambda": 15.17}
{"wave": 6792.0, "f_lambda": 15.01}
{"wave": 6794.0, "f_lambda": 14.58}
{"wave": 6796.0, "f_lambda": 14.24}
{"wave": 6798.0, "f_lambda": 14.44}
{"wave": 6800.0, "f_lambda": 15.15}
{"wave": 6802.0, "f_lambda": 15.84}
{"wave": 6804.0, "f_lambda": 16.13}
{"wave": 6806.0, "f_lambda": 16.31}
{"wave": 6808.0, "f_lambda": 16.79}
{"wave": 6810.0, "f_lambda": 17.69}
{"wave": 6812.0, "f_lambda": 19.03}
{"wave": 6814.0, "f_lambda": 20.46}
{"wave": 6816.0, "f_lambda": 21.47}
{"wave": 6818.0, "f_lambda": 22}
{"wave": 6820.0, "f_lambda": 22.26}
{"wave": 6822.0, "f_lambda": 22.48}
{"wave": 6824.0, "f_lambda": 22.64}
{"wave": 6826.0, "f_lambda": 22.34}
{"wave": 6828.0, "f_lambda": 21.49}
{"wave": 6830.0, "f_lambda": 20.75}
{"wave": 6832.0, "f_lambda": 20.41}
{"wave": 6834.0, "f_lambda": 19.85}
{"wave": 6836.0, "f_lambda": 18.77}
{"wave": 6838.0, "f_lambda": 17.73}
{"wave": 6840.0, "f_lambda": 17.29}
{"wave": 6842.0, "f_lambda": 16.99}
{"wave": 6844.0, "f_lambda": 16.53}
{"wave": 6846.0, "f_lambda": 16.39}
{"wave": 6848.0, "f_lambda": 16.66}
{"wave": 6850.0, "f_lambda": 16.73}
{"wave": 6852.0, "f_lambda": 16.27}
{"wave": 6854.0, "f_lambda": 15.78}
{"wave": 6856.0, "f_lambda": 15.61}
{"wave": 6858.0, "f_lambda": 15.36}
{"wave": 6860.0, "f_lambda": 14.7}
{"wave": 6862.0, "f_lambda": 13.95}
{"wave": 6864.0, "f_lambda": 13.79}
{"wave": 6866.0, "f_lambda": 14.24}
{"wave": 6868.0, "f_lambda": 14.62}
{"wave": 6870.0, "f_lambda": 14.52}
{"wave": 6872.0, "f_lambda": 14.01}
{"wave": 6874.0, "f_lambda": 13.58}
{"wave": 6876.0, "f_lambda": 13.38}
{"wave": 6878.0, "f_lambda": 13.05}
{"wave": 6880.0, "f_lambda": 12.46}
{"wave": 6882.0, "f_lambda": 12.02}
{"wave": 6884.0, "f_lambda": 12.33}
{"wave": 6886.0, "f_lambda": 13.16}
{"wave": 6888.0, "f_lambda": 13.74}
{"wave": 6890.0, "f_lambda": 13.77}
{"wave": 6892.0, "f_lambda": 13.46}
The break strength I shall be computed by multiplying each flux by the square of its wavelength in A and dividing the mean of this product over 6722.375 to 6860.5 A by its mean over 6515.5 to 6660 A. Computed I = 1.48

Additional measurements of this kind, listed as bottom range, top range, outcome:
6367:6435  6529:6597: 1.04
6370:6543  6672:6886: 1.41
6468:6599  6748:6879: 1.58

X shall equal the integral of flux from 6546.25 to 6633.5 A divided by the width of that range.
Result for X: 11.2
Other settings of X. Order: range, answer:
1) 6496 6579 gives 10.9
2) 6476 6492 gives 11.5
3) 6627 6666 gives 11.6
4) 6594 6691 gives 11.5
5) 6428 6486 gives 11.2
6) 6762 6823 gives 16.2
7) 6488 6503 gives 11.2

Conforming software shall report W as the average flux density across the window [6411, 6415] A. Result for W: 10.4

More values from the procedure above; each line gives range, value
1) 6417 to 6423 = 12.5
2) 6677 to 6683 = 11.9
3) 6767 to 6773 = 13.9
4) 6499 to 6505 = 10.1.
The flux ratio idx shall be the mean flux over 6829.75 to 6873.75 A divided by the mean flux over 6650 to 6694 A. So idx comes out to 1.41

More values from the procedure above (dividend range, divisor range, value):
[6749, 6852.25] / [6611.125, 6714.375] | 1.46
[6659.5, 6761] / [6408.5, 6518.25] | 1.02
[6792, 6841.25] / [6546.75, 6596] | 1.70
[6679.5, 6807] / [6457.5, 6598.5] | 1.14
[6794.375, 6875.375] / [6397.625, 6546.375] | 1.56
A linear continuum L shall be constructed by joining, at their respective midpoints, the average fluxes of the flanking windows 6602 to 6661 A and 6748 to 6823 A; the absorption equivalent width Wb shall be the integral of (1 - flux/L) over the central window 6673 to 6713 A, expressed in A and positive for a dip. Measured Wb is 6.6 A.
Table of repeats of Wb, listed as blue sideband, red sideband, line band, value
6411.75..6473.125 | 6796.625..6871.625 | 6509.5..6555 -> 6.5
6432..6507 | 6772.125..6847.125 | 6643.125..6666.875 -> 5.6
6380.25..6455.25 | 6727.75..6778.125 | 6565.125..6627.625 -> 5.0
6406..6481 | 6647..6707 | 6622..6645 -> -1.7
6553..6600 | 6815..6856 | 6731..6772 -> 9.3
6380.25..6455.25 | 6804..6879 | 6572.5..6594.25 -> 4.3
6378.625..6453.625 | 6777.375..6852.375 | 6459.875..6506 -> 3.9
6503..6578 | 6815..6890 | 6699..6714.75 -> 4.6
